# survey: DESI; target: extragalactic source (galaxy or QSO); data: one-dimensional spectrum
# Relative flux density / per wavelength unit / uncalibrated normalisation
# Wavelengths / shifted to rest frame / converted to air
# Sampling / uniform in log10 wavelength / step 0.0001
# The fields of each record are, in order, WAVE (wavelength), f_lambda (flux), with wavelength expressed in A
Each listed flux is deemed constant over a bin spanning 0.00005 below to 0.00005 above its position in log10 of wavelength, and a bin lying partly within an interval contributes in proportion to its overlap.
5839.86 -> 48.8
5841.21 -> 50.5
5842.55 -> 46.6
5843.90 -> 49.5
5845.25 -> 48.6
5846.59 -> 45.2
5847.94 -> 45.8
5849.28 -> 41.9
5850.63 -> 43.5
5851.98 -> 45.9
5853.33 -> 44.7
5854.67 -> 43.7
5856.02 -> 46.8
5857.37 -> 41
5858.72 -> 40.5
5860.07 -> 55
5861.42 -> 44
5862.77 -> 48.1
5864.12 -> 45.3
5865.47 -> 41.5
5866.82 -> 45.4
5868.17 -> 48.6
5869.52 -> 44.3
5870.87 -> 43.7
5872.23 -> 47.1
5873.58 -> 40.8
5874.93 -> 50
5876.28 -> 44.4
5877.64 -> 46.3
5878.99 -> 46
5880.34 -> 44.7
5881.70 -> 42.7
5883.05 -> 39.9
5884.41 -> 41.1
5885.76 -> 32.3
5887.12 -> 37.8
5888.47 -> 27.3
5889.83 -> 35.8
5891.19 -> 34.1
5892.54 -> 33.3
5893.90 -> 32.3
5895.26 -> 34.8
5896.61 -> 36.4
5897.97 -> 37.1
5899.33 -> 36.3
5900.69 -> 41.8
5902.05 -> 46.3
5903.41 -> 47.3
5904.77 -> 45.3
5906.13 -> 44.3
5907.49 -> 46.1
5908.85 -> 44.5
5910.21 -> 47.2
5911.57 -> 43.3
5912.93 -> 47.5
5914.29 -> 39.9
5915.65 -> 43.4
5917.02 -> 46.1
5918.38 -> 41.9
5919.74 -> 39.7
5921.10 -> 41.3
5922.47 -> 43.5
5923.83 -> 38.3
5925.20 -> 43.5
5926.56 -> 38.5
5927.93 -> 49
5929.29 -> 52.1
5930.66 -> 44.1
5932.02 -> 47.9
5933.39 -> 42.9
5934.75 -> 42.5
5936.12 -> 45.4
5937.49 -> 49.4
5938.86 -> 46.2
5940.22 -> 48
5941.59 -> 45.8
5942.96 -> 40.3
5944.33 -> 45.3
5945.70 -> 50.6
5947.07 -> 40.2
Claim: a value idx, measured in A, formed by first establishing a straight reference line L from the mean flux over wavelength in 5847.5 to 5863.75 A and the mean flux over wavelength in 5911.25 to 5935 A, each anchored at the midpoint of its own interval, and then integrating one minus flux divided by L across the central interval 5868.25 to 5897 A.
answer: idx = 2.94 A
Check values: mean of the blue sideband 45.1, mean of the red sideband 43.7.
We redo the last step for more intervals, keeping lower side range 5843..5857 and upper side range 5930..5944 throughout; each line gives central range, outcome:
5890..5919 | 2.6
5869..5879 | 0.0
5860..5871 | -0.1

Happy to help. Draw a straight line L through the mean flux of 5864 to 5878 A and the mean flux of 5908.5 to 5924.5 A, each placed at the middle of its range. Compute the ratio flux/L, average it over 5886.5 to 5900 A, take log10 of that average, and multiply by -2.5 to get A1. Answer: 0.27 mag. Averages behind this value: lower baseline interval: 45.2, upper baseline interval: 43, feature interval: 34.5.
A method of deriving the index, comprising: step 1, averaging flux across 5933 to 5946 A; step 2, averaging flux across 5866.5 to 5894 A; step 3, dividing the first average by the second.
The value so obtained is 1.11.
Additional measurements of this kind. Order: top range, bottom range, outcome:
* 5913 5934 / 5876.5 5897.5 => 1.15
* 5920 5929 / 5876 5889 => 1.06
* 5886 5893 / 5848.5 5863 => 0.75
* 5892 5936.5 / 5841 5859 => 0.94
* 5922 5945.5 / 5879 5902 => 1.21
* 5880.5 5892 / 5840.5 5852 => 0.79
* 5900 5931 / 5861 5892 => 1.05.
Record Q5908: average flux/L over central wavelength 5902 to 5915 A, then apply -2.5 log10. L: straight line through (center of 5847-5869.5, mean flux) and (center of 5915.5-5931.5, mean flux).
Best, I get -0.03 mag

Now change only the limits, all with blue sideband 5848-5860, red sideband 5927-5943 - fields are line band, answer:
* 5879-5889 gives 0.16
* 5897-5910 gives 0.06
